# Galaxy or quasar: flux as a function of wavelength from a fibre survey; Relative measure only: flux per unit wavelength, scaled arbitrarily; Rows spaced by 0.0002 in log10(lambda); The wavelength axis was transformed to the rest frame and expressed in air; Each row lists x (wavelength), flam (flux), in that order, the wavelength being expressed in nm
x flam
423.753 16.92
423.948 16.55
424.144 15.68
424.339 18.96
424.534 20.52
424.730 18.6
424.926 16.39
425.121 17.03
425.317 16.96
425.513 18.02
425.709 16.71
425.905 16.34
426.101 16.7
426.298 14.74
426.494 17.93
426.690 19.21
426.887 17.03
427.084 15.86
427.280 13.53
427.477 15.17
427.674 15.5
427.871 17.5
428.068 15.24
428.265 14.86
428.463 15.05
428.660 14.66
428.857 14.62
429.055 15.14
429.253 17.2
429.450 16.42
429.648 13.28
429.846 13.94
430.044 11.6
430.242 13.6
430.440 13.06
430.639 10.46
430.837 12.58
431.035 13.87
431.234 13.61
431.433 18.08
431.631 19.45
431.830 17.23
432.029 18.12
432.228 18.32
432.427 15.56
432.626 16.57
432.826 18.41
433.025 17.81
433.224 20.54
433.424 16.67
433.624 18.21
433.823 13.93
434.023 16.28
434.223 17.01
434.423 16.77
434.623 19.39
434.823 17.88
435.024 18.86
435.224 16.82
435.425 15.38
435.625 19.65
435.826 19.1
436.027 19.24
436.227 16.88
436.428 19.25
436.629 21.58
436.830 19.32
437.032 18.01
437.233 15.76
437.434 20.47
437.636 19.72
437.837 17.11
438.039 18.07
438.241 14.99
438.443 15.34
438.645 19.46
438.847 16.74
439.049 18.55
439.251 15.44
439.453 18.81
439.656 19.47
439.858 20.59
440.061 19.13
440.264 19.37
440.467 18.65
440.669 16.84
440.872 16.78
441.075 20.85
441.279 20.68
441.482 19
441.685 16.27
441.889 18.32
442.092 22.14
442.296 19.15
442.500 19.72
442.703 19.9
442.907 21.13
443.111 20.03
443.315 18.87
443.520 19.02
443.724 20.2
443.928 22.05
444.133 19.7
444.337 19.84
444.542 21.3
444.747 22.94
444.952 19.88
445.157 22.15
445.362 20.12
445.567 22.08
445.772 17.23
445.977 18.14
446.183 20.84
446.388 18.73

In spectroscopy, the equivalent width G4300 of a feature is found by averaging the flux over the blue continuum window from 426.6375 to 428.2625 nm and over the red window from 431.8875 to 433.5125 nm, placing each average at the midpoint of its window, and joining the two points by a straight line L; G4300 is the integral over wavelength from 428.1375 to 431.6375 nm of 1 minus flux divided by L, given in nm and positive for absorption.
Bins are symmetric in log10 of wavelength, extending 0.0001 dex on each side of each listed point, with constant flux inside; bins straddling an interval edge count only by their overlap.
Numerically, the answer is 0.50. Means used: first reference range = 16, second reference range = 17.7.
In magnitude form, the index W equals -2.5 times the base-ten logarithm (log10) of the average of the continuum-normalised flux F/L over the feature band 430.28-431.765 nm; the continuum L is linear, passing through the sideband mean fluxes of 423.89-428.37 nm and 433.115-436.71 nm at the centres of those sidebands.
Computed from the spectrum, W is 0.20 mag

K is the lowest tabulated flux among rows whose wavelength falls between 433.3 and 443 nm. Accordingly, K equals 13.93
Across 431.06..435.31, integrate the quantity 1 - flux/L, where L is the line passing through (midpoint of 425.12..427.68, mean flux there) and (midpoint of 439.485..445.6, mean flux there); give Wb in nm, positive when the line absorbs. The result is 0.13 nm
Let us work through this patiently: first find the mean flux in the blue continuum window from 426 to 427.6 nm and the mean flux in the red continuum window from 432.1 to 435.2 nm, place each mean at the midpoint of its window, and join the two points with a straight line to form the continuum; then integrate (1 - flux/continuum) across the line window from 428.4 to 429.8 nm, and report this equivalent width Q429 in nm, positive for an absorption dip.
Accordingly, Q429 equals 0.13 nm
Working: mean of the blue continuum 16.3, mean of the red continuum 17.5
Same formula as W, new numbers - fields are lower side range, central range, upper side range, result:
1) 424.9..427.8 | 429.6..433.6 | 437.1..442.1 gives 0.10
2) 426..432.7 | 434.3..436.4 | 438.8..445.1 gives -0.04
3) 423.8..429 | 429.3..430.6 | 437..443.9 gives 0.24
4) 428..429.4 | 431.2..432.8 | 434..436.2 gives -0.04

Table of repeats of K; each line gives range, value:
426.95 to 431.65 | 10.46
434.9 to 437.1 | 15.38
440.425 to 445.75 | 16.27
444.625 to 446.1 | 17.23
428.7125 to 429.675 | 13.28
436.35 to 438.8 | 14.99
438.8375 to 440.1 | 15.44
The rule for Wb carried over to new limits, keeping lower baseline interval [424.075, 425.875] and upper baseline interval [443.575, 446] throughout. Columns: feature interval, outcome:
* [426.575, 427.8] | 0.13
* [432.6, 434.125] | 0.12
